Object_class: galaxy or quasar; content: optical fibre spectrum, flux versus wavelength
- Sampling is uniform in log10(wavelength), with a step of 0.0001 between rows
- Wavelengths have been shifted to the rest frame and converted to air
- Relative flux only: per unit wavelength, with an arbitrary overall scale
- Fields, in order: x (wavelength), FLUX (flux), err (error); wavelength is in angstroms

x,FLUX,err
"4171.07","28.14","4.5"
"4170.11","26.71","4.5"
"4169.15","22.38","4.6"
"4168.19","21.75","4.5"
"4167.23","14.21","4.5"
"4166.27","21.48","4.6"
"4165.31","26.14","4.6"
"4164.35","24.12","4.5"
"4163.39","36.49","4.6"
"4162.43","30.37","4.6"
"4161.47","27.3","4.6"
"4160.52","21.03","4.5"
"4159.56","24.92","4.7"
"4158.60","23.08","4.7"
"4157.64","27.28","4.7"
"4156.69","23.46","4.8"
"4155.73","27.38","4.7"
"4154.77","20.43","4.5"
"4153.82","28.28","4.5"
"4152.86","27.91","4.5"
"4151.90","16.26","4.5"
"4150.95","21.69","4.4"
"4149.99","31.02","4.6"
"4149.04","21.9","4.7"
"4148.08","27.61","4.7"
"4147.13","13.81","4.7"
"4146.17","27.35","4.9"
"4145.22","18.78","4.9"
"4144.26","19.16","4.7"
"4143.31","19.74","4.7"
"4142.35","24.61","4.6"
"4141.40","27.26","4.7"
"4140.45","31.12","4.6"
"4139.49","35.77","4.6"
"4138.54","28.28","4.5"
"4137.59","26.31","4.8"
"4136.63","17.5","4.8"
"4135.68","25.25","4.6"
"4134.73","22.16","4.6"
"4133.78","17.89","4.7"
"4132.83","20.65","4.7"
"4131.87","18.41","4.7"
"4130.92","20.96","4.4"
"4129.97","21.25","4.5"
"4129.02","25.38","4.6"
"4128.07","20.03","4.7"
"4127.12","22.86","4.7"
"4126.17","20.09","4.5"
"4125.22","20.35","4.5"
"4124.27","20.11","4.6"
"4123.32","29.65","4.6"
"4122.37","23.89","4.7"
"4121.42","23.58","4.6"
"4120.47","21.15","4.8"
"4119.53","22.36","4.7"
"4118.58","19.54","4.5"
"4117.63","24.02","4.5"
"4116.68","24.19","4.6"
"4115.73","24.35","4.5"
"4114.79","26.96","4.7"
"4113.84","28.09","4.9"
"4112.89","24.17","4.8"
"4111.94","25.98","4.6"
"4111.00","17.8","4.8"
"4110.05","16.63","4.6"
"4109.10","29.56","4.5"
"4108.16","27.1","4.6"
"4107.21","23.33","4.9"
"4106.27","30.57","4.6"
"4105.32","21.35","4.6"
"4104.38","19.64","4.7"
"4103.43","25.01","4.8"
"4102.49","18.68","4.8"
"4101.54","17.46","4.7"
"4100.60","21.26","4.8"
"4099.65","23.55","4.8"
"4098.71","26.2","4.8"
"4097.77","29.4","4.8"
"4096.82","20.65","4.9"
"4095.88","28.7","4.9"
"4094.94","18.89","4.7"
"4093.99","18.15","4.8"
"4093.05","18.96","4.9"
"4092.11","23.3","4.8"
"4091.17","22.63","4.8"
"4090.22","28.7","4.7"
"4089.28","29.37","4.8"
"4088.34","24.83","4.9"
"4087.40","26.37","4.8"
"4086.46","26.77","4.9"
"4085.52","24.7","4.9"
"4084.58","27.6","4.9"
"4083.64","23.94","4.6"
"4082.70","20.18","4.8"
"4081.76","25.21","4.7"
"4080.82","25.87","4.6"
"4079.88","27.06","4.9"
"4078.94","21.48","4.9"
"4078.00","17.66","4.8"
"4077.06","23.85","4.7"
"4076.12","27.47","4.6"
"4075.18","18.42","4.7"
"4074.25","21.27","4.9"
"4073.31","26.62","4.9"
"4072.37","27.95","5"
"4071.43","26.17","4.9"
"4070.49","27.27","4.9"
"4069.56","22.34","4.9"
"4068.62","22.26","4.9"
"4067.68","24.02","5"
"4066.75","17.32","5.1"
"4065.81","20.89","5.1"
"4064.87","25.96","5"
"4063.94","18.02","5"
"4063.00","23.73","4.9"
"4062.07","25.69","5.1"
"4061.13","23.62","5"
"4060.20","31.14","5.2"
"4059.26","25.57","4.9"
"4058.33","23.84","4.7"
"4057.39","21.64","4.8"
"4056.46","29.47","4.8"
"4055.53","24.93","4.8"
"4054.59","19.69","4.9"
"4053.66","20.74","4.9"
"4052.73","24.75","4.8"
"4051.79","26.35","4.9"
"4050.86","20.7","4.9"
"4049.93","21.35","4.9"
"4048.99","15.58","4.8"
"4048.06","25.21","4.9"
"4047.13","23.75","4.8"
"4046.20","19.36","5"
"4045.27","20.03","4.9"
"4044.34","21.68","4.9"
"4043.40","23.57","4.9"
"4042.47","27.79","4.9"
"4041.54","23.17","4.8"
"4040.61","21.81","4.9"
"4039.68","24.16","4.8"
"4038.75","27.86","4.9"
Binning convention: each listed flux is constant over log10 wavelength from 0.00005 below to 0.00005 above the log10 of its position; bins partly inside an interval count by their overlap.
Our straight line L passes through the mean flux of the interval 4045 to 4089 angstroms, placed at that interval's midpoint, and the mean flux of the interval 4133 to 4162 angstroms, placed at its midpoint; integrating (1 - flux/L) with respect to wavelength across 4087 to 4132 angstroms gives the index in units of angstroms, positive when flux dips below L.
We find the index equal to 1.2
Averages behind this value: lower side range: 23.6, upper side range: 24.1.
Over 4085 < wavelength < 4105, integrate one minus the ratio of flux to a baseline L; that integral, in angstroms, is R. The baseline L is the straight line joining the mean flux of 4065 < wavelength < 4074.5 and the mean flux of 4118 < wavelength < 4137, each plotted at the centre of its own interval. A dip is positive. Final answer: -0.5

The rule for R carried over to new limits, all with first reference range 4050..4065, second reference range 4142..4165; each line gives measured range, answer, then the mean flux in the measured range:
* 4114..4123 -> 0.2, 23.6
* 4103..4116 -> -0.1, 24.3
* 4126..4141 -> 0.5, 23.5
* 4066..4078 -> 0.3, 23.4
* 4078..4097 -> 0.0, 24.1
